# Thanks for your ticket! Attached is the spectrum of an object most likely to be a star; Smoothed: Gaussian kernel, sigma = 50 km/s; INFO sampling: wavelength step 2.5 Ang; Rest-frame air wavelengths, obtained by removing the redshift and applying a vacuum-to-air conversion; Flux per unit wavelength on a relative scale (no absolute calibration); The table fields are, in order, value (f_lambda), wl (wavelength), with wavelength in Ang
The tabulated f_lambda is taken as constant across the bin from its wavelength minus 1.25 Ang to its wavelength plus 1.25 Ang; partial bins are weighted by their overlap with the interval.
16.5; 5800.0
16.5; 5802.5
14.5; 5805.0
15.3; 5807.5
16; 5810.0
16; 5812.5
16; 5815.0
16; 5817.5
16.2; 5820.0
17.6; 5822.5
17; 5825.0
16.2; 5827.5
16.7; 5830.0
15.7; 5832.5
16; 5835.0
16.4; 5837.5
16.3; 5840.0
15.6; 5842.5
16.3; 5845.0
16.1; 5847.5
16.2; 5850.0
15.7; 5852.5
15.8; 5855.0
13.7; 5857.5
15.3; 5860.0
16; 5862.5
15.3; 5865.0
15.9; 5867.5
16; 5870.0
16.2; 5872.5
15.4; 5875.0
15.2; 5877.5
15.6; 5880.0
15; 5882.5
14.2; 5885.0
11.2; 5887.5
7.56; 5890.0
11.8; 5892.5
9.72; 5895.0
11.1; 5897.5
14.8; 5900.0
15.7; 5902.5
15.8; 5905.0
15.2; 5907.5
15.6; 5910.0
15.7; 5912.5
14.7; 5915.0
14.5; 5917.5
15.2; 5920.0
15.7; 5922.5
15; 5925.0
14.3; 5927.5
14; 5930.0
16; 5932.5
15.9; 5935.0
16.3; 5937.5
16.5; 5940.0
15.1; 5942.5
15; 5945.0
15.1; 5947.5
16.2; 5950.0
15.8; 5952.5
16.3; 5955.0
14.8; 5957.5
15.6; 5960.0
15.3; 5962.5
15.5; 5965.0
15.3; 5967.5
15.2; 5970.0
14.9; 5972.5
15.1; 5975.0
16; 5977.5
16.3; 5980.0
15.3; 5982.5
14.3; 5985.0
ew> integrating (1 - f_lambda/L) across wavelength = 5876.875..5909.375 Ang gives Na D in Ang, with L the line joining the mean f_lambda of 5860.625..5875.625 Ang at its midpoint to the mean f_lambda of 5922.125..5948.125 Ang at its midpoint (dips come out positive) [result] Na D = 4.8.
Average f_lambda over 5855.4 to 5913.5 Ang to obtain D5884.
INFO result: 14.3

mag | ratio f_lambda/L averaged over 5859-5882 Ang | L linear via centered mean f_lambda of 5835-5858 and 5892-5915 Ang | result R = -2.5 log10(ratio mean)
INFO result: -0.04 mag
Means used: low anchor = 15.9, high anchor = 14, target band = 15.6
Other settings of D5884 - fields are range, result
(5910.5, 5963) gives 15.4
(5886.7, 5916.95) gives 13.3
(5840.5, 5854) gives 16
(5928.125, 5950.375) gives 15.5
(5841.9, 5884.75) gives 15.6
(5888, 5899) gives 10.2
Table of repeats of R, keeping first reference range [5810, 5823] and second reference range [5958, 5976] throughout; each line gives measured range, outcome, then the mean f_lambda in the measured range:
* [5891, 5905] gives 0.221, 12.8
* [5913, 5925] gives 0.036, 15.1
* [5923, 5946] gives 0.008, 15.4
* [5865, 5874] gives -0.001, 15.9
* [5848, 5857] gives 0.019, 15.7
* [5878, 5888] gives 0.109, 14.3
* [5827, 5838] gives -0.003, 16.2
